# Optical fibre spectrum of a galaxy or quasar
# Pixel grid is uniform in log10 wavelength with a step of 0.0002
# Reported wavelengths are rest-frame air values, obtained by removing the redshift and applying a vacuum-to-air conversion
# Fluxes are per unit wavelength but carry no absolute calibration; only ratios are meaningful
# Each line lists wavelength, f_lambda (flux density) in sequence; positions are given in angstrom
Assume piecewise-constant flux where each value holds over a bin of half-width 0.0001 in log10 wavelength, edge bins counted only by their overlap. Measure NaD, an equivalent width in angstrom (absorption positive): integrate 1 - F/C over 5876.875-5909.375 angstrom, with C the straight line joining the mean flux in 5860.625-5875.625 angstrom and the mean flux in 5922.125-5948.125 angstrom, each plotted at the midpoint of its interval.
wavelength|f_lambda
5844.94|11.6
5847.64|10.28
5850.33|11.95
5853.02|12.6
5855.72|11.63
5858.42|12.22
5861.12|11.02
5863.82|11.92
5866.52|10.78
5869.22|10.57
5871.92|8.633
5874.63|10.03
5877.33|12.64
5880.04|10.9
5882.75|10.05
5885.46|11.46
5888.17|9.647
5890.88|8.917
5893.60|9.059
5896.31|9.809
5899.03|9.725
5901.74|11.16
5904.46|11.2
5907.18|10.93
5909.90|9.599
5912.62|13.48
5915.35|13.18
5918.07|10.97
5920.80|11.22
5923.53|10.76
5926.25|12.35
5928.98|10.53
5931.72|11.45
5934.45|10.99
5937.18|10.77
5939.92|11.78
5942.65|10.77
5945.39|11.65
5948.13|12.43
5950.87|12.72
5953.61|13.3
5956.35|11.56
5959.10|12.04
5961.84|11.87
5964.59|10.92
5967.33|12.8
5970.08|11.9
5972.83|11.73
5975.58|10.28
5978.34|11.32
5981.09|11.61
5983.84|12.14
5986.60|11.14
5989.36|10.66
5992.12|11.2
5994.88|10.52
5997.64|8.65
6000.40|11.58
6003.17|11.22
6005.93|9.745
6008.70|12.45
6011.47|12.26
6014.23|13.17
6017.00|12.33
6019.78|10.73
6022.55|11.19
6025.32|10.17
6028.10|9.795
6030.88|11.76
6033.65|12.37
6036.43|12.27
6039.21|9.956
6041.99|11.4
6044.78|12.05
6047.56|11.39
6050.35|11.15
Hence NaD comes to 1.2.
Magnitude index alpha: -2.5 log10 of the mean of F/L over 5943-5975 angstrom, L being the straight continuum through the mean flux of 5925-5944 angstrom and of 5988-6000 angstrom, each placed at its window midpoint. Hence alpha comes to -0.11 mag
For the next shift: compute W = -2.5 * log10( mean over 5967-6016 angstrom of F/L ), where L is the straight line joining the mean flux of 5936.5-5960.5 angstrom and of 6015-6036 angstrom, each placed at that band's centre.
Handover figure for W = 0.02 mag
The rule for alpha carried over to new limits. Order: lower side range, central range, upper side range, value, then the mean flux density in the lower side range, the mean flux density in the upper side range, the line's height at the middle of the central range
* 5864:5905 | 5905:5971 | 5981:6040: -0.09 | 10.3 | 11.2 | 10.7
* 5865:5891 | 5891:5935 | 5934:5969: 0.01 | 10.4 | 11.8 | 11.1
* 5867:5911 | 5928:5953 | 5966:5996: -0.06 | 10.3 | 11.4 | 10.9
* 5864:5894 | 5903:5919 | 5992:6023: -0.10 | 10.3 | 11.3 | 10.6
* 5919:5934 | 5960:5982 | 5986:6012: -0.05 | 11.2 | 10.9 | 11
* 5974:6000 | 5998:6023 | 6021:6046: -0.05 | 10.9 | 11.2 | 11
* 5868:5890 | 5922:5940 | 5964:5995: -0.02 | 10.5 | 11.4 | 10.9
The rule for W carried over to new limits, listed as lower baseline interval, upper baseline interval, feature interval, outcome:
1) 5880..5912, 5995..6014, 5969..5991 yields -0.04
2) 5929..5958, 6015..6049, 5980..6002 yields 0.05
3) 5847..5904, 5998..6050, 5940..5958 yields -0.09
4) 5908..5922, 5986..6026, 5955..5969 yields -0.04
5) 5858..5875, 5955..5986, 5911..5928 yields -0.07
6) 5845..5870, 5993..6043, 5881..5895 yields 0.16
